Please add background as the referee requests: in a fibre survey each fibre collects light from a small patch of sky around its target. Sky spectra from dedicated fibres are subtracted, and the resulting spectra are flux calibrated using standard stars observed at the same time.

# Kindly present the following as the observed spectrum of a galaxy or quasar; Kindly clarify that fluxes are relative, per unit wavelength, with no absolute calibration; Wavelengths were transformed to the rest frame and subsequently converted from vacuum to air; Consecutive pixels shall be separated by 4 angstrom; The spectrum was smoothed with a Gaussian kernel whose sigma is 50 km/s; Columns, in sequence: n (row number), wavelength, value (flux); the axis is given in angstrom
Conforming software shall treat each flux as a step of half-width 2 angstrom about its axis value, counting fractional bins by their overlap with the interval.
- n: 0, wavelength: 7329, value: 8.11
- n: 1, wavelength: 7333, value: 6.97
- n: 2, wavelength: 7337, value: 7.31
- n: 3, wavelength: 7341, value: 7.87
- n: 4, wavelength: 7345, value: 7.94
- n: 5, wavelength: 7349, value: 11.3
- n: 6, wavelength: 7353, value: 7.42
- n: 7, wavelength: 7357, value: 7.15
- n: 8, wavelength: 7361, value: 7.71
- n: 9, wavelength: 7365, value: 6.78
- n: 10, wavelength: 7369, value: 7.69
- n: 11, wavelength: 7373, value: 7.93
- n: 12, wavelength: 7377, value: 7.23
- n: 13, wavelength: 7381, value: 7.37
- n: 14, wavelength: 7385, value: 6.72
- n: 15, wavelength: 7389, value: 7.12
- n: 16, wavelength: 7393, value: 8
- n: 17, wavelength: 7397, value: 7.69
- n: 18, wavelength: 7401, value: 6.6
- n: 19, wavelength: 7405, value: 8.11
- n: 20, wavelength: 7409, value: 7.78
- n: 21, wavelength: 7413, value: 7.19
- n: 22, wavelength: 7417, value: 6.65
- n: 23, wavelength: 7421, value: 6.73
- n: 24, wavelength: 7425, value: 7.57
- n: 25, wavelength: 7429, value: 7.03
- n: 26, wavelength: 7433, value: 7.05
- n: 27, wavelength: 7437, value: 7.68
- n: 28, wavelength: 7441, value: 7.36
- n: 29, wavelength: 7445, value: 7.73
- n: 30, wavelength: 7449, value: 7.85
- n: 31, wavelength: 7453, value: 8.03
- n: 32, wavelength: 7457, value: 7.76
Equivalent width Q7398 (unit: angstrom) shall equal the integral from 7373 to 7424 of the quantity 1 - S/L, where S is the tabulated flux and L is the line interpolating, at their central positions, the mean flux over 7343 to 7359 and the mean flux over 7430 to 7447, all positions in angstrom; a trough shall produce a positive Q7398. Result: 3.9 angstrom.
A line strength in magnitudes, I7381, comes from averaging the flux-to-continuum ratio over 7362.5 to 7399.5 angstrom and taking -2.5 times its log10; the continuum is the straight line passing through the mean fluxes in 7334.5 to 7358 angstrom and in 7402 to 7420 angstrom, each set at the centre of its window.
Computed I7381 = 0.05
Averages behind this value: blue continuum 8.18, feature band 7.39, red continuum 7.35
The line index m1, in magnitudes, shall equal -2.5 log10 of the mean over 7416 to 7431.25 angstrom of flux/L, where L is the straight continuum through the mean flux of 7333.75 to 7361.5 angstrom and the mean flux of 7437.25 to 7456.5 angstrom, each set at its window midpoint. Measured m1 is 0.12 mag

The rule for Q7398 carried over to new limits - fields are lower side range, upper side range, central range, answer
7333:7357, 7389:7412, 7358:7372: 0.9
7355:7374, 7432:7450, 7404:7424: 0.6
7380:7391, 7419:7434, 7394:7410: -1.1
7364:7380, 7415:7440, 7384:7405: -0.1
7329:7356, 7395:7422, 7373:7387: 0.7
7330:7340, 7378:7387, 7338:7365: -3.2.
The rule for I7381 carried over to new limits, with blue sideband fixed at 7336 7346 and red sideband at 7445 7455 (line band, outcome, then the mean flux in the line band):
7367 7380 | 0.03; 7.6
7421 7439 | 0.09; 7.27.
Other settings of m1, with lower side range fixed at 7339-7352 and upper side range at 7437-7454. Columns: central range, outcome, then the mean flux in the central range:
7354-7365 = 0.194 mag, 7.31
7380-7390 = 0.198 mag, 7.03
